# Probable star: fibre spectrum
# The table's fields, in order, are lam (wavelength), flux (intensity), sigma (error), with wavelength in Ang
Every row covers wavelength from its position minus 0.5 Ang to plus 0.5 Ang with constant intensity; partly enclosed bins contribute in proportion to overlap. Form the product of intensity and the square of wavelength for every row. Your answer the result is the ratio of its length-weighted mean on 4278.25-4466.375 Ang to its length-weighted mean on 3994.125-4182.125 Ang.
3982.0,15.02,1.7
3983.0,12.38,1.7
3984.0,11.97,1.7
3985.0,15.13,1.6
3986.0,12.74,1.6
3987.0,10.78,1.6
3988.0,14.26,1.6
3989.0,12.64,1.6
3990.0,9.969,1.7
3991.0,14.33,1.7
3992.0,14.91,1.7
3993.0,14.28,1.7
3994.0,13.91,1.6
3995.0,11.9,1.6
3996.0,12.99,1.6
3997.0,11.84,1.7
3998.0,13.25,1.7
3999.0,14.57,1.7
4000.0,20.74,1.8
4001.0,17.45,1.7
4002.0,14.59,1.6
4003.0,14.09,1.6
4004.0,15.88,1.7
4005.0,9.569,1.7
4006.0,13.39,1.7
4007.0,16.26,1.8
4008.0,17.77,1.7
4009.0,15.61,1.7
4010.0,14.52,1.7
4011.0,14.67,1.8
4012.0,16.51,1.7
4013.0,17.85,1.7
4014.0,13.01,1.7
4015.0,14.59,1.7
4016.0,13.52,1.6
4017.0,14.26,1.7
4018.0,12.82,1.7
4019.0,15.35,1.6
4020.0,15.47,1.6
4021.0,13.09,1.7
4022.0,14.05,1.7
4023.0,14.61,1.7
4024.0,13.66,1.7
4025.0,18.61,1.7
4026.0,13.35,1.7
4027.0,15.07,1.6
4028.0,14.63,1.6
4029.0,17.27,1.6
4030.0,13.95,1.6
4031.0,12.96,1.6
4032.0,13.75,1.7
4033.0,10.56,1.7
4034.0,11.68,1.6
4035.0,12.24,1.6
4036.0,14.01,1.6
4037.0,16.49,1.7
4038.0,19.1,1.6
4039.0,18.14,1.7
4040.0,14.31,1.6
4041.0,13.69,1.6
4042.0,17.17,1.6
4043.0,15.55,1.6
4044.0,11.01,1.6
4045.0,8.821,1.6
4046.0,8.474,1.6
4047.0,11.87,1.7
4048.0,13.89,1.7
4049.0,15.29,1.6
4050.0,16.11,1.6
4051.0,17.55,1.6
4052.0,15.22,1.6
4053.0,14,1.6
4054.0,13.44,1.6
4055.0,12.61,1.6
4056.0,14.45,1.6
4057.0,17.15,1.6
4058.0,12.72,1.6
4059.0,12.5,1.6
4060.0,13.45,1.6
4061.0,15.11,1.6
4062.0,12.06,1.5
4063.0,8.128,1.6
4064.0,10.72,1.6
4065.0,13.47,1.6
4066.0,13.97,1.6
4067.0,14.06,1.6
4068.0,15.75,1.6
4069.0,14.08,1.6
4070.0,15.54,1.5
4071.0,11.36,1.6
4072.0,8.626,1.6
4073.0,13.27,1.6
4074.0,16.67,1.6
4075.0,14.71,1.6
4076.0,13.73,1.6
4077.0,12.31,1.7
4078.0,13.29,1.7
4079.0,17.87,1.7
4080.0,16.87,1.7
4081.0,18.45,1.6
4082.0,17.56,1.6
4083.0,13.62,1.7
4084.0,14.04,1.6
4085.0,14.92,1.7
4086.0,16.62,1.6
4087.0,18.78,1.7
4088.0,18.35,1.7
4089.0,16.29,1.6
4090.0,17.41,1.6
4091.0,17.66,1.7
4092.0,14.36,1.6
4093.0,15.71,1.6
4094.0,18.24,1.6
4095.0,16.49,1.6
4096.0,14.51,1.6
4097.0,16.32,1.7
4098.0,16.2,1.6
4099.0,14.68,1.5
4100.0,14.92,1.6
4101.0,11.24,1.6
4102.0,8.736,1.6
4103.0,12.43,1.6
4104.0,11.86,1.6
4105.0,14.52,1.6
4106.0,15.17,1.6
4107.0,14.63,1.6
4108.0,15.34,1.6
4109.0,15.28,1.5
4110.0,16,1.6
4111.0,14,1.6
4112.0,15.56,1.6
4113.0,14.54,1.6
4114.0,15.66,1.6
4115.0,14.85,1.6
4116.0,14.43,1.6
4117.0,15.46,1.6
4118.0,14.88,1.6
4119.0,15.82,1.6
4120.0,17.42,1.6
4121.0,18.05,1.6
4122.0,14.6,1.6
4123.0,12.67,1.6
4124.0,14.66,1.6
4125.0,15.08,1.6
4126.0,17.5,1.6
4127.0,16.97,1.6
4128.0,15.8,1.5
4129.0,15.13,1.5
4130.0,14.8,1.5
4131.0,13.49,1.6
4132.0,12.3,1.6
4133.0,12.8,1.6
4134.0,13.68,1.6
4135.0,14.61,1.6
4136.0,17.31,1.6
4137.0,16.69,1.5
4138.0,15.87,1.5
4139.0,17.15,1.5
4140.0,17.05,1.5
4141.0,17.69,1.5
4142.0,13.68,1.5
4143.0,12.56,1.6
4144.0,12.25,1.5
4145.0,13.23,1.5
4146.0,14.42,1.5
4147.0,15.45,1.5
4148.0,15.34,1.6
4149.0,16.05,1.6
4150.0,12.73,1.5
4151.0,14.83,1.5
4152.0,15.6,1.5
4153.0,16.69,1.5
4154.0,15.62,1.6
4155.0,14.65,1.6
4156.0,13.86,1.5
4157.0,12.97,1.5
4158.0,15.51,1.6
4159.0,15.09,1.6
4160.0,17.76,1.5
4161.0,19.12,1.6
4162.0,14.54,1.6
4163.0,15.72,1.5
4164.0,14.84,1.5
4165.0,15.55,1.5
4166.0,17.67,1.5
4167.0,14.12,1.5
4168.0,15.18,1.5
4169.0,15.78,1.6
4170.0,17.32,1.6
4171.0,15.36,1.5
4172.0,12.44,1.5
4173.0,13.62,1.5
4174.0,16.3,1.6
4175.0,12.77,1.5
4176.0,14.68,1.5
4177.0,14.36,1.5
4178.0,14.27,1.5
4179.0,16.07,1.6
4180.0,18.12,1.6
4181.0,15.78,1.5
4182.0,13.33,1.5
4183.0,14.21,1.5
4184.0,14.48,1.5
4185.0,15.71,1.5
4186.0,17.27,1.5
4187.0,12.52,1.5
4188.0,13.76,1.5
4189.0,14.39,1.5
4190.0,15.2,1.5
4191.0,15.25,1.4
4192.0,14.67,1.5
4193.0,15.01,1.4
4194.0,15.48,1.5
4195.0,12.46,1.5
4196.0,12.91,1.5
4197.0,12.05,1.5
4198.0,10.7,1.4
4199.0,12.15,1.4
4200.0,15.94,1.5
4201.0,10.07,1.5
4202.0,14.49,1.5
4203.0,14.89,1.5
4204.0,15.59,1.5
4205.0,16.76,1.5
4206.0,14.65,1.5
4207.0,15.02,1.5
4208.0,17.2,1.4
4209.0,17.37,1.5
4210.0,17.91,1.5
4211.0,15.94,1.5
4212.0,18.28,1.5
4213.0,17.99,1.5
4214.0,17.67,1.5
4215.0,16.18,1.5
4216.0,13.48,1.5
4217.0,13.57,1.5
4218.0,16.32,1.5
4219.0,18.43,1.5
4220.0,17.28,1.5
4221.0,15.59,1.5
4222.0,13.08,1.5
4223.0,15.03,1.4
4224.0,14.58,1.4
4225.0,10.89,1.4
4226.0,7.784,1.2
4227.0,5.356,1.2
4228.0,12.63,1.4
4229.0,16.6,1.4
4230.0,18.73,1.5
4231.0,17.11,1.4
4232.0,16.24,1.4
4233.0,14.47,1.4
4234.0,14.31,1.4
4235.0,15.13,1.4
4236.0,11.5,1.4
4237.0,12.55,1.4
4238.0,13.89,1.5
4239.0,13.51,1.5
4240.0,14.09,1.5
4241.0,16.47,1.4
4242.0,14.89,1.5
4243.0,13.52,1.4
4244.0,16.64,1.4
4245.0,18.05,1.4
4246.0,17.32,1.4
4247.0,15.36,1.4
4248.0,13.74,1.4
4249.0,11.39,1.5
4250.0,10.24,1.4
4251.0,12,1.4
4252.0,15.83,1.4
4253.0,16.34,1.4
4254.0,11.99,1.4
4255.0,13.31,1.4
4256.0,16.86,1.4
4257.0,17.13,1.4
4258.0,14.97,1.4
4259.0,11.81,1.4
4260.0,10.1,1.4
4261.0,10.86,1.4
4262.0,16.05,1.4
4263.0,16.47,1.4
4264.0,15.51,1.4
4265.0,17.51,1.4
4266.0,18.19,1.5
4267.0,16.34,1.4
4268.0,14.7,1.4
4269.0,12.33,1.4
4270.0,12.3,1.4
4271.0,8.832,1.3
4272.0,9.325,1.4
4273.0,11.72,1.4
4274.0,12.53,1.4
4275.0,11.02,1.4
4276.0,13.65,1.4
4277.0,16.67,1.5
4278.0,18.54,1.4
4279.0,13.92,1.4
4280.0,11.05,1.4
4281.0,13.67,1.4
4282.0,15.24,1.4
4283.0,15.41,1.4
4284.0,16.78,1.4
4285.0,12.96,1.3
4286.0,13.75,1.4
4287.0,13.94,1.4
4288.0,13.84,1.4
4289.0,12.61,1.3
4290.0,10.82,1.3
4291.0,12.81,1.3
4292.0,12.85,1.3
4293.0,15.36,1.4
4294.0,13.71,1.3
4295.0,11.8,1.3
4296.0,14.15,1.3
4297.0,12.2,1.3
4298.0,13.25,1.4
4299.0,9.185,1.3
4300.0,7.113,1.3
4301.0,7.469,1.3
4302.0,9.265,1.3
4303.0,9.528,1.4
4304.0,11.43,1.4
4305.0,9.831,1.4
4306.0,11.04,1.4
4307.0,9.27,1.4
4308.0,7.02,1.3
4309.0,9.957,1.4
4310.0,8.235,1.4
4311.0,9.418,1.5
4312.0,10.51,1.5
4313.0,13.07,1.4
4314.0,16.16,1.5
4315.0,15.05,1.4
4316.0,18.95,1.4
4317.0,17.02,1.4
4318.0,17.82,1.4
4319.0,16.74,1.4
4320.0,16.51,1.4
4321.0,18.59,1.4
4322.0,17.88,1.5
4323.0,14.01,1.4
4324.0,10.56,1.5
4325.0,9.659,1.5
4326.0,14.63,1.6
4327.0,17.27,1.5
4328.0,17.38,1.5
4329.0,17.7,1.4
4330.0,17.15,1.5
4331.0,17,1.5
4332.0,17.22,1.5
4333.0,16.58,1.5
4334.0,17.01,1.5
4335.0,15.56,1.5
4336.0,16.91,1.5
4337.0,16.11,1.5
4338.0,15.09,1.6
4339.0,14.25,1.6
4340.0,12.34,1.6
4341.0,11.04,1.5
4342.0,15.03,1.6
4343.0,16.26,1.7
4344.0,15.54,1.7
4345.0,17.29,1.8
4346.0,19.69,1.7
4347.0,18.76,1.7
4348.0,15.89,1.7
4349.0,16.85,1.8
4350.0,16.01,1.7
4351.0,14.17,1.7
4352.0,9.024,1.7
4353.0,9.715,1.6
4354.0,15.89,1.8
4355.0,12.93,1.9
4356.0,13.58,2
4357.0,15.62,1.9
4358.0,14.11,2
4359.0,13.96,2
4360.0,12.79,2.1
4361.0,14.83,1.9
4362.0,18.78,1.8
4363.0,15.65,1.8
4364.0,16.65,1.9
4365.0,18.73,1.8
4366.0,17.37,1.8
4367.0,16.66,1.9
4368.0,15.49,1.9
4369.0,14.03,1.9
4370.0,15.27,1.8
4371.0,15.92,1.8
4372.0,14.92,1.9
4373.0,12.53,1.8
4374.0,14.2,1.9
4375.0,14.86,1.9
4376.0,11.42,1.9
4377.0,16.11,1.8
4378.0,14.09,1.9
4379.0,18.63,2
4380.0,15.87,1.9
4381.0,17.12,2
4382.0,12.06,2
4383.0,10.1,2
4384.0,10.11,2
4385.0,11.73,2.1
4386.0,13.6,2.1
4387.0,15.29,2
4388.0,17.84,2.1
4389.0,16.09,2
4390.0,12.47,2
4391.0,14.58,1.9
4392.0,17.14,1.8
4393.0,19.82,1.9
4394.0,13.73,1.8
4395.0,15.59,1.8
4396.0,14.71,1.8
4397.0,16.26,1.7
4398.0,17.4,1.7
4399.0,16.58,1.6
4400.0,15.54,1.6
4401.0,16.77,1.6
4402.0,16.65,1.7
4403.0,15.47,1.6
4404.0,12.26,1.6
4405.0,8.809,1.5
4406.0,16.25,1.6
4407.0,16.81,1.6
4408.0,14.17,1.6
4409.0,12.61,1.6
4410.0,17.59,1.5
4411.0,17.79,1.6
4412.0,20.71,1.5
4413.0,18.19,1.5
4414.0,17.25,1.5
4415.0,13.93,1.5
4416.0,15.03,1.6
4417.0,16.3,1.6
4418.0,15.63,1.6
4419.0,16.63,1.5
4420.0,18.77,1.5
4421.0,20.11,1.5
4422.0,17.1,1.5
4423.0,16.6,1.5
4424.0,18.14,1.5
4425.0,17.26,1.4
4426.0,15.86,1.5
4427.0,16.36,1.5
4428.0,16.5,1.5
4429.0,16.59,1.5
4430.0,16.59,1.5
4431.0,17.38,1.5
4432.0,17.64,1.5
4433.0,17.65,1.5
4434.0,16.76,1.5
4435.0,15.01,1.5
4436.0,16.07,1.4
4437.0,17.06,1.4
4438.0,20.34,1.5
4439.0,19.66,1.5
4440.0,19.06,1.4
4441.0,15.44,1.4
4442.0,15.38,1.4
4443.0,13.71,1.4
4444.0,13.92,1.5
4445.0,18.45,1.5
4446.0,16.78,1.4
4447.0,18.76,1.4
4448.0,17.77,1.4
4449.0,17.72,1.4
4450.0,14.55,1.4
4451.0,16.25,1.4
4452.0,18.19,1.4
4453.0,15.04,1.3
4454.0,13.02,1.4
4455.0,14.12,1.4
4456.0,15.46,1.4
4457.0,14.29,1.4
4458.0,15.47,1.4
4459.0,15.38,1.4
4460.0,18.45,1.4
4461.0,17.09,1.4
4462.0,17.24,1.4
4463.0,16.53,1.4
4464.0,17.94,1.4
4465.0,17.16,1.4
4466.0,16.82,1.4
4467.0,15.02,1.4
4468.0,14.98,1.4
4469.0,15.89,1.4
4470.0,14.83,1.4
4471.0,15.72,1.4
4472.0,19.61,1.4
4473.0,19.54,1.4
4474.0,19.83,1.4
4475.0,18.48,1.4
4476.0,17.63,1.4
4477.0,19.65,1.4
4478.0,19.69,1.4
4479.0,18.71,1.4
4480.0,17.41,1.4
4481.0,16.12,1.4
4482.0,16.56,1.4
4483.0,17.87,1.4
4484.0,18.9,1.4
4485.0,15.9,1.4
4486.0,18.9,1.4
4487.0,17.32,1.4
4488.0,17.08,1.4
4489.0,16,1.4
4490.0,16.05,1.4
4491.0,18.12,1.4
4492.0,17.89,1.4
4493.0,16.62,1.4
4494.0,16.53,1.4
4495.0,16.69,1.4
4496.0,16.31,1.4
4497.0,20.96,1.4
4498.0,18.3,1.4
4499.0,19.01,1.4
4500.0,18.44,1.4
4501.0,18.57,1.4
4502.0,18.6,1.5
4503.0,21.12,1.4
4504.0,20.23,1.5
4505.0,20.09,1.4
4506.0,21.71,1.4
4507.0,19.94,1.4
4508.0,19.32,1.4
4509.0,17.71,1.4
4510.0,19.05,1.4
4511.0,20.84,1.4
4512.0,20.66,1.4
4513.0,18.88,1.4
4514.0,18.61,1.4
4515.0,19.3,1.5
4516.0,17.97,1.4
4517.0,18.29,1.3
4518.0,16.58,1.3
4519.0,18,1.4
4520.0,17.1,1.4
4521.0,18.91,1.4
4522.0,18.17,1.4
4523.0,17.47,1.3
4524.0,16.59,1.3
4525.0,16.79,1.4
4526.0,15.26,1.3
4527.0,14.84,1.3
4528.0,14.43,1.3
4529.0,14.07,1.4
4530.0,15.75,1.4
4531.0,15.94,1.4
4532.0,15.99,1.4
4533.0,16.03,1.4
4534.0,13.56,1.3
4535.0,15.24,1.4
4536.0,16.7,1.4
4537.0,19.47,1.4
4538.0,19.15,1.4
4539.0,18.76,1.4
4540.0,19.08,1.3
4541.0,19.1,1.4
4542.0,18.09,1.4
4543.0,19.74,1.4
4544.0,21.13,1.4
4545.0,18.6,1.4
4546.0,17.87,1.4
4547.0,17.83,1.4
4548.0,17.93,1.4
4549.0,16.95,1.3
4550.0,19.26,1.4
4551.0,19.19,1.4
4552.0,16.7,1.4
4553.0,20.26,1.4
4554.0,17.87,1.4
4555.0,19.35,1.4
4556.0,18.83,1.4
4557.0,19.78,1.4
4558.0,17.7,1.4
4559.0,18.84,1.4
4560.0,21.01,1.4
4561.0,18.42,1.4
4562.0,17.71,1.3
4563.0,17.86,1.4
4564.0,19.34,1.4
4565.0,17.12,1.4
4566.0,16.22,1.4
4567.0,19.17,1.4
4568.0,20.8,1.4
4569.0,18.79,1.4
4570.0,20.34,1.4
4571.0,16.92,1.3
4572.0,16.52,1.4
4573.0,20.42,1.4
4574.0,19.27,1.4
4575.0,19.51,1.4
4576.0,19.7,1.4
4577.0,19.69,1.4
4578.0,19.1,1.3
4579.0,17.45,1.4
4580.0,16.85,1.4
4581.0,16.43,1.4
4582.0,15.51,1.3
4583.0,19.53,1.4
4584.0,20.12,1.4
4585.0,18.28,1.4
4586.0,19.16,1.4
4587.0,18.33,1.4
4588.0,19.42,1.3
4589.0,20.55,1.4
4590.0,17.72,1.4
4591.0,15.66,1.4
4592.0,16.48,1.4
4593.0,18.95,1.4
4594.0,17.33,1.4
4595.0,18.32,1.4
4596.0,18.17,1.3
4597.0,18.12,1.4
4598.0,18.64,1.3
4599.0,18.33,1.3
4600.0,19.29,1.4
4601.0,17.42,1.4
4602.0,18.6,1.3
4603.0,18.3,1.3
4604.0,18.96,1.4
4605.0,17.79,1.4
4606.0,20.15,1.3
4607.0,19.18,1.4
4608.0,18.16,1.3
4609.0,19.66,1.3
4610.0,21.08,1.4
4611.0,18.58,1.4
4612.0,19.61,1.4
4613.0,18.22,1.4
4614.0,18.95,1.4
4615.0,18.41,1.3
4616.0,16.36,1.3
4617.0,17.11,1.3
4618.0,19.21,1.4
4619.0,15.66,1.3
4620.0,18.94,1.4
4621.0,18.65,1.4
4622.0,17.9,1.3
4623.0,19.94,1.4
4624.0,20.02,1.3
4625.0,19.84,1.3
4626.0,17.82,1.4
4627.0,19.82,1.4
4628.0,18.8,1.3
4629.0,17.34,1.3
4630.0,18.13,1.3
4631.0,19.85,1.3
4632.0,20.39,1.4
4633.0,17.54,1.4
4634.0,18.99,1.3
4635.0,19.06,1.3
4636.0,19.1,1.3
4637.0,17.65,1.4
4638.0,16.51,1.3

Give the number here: 1.17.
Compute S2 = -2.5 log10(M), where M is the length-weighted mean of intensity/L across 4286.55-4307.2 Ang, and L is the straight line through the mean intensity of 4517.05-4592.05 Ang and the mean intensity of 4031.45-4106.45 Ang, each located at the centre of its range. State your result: 0.36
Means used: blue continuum 14.3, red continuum 18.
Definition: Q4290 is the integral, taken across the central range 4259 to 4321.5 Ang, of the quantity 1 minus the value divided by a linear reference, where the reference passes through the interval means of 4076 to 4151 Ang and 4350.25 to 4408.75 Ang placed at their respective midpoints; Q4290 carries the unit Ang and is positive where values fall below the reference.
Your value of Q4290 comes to 7.7 Ang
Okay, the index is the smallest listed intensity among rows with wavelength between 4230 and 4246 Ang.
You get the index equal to 11.5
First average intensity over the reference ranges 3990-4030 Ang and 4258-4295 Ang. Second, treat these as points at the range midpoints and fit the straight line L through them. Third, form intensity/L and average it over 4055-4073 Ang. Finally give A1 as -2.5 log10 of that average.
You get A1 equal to 0.11 mag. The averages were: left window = 14.7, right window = 13.7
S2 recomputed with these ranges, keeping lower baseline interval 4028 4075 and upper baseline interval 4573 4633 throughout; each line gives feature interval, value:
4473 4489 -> -0.030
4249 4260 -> 0.132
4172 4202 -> 0.053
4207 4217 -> -0.101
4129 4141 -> -0.050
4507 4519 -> -0.063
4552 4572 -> -0.026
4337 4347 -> 0.062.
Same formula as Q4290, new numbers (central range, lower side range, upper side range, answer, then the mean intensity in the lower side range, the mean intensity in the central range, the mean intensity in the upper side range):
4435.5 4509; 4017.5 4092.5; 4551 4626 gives 1.1 Ang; 14.4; 17.4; 18.5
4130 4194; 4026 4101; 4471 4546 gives 1.1 Ang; 14.5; 15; 18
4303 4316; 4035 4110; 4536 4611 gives 4.2 Ang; 14.5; 11.2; 18.6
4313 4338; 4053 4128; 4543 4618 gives 0.6 Ang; 14.7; 16.1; 18.5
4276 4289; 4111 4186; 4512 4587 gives 1.3 Ang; 15.2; 14.5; 18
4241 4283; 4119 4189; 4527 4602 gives 4.7 Ang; 15.1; 14.1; 18.1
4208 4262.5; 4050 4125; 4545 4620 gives 4.1 Ang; 14.7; 14.6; 18.5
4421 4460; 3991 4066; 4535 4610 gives 2.0 Ang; 14.2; 16.6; 18.5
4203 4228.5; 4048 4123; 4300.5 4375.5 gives -0.6 Ang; 14.7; 15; 14.5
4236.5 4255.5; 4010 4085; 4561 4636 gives 1.8 Ang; 14.2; 14.3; 18.5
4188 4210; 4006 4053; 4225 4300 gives -0.8 Ang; 14.5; 14.5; 13.8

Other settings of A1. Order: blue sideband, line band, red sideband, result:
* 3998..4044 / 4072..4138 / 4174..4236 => -0.03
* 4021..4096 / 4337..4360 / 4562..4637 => 0.14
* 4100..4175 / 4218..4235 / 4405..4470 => 0.08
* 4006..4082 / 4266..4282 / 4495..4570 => 0.21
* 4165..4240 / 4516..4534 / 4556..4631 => 0.09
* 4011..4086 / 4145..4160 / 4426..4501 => 0.00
